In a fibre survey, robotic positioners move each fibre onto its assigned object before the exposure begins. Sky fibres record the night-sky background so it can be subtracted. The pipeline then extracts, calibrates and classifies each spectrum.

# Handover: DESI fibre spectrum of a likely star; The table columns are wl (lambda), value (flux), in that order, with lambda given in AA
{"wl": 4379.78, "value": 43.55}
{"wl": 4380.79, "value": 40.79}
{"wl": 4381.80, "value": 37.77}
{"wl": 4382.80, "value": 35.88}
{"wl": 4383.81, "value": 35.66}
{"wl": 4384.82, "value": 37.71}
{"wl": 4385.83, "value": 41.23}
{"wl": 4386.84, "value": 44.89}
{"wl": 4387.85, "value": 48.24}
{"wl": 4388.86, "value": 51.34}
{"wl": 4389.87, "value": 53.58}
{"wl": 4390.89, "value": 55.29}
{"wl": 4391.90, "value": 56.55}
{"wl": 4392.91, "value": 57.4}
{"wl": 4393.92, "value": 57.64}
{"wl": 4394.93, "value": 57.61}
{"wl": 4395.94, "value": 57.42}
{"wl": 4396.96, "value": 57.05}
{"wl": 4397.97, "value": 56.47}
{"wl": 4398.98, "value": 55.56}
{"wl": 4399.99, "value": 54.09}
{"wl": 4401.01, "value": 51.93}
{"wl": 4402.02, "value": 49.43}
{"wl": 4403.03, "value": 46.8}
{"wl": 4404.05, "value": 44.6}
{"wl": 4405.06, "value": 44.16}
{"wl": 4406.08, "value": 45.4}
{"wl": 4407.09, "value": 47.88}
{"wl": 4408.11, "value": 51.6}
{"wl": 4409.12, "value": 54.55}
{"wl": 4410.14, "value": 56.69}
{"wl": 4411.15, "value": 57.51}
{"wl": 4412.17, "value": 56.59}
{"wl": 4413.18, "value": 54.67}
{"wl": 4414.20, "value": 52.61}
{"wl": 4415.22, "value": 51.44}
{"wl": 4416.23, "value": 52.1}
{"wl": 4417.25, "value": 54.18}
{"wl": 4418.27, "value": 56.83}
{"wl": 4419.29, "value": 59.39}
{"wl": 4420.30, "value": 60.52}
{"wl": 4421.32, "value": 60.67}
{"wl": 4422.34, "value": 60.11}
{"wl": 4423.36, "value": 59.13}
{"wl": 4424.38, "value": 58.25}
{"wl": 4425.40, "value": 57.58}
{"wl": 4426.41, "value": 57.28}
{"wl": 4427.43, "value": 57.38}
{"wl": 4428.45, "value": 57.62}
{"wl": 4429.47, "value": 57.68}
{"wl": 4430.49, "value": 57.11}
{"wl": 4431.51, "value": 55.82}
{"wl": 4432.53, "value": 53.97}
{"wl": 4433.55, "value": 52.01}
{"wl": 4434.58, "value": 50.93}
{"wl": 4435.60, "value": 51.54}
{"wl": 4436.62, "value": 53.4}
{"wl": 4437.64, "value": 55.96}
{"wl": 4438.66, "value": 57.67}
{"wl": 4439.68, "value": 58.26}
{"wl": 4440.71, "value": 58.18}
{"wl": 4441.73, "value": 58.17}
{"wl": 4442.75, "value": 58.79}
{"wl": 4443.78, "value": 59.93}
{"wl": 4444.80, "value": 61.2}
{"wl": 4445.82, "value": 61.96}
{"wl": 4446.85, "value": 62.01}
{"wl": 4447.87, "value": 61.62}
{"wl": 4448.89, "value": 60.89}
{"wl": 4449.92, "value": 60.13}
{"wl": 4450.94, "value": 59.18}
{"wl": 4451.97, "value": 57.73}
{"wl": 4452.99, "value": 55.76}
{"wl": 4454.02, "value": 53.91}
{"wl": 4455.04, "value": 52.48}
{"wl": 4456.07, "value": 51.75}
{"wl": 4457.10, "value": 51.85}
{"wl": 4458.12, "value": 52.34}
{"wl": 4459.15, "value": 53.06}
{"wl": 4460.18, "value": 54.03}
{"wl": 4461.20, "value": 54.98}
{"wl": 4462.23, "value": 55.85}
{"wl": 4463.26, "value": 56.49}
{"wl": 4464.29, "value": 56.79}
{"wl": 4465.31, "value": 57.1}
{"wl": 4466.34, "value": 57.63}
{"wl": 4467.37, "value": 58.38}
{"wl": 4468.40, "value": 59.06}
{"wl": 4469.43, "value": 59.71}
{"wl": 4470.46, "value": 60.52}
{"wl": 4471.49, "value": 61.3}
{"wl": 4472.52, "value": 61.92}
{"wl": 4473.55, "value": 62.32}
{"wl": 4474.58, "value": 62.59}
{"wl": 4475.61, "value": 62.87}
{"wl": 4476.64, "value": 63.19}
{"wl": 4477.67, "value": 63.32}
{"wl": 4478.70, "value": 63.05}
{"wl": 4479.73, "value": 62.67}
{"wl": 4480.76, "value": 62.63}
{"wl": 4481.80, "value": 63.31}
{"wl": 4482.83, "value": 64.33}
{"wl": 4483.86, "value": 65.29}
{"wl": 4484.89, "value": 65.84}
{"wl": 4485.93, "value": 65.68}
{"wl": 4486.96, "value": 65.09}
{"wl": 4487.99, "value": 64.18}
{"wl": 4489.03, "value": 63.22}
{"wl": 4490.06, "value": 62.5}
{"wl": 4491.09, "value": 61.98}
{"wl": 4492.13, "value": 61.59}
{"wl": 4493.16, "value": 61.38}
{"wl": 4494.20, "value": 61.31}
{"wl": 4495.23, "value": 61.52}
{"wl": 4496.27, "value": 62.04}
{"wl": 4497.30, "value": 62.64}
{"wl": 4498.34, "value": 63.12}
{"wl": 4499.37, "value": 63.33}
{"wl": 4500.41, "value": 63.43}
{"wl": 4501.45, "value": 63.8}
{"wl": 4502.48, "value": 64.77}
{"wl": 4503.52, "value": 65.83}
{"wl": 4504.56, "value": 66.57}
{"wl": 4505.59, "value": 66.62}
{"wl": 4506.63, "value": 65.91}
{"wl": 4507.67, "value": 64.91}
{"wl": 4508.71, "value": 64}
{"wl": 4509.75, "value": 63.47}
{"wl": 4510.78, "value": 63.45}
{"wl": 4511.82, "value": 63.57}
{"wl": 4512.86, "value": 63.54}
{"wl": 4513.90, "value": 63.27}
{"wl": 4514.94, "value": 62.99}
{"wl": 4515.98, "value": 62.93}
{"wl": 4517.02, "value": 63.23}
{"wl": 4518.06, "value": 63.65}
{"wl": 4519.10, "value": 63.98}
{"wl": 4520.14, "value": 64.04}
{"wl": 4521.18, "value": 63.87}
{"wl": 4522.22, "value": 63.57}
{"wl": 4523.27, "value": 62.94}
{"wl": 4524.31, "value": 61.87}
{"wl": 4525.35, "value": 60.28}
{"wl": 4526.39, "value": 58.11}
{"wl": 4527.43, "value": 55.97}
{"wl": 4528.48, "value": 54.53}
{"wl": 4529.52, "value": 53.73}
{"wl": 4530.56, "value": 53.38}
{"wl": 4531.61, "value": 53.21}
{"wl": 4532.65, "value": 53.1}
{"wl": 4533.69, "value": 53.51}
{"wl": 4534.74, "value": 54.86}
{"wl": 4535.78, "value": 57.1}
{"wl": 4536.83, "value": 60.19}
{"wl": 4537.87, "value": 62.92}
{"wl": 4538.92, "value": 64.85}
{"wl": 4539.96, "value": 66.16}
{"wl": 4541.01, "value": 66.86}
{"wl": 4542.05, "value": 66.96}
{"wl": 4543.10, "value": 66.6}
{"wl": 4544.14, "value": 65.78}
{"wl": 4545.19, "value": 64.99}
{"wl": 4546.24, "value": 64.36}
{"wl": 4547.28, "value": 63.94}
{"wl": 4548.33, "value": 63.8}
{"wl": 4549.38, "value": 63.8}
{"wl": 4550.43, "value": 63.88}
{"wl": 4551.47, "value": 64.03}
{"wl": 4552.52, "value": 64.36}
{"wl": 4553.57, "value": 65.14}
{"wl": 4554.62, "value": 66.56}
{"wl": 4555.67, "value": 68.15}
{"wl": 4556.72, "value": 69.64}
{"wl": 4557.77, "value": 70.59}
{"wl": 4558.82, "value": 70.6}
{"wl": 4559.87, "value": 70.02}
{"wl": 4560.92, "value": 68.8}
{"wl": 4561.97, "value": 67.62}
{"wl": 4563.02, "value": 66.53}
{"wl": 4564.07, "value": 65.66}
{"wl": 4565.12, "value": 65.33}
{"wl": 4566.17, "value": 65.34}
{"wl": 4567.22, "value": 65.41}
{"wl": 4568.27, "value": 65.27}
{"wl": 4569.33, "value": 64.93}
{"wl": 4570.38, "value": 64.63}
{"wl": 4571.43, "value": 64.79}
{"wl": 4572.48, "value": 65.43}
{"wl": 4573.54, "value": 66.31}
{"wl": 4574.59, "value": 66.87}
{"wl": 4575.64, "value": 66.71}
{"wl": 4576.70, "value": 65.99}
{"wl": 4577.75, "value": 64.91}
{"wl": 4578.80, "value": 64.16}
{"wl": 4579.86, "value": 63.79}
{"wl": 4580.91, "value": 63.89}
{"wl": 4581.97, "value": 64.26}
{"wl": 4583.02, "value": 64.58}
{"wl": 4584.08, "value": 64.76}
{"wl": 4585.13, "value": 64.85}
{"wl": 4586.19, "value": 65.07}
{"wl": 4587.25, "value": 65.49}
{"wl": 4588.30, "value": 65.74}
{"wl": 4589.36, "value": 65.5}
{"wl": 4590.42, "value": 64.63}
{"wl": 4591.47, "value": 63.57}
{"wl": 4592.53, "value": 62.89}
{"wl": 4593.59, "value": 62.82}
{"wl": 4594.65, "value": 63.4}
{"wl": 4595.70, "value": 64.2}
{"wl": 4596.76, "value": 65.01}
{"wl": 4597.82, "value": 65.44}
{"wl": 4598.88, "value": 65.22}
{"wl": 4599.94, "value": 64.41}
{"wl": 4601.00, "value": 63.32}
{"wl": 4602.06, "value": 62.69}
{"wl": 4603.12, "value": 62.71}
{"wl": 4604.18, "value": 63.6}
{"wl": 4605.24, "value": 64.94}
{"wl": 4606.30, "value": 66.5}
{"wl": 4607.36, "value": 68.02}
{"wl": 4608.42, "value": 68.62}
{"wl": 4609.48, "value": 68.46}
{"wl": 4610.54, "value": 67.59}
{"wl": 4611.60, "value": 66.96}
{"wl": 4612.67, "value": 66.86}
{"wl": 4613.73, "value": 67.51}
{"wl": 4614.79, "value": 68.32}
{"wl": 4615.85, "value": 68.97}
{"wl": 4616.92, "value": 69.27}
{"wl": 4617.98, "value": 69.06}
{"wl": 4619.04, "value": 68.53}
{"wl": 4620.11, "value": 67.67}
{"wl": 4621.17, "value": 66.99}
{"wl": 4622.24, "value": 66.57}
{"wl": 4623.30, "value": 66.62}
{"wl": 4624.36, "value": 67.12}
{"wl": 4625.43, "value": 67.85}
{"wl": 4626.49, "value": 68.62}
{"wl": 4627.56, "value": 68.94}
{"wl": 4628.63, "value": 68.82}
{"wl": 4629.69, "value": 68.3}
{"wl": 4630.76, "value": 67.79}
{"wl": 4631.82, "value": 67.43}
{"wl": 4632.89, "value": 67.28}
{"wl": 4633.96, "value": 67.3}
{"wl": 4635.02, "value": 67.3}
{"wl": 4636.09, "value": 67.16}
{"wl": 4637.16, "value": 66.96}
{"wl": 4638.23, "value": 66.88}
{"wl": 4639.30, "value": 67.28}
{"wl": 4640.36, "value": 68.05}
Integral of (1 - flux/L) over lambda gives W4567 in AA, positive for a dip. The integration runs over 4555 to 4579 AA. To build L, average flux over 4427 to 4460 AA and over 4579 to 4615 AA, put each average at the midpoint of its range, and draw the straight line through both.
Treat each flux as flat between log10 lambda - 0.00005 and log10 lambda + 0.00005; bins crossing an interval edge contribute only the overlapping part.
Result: -1.2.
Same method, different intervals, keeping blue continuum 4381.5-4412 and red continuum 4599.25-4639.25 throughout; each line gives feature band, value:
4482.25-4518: -3.5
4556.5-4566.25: -0.8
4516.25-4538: 0.4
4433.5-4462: -1.3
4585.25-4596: 0.1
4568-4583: -0.3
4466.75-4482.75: -1.6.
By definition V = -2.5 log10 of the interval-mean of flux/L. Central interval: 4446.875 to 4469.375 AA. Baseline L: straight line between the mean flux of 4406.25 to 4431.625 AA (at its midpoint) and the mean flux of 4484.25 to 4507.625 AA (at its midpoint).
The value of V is 0.07 mag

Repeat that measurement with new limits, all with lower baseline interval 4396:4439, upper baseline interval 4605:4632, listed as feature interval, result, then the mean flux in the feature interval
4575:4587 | 0.01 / 64.8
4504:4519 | -0.06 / 64.2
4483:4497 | -0.07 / 63.2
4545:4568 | -0.04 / 66.3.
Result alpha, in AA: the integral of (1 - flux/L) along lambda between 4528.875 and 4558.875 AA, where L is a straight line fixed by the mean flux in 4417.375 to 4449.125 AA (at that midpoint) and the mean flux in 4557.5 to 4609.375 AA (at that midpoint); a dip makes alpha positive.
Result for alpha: 0.3 AA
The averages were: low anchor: 57.7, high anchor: 65.4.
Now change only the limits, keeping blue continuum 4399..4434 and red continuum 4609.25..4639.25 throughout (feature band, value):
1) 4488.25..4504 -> -0.9 AA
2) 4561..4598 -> -0.1 AA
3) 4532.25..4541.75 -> 0.3 AA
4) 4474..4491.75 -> -1.5 AA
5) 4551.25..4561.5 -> -0.7 AA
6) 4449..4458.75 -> 0.3 AA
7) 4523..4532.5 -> 0.7 AA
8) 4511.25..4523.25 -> -0.5 AA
